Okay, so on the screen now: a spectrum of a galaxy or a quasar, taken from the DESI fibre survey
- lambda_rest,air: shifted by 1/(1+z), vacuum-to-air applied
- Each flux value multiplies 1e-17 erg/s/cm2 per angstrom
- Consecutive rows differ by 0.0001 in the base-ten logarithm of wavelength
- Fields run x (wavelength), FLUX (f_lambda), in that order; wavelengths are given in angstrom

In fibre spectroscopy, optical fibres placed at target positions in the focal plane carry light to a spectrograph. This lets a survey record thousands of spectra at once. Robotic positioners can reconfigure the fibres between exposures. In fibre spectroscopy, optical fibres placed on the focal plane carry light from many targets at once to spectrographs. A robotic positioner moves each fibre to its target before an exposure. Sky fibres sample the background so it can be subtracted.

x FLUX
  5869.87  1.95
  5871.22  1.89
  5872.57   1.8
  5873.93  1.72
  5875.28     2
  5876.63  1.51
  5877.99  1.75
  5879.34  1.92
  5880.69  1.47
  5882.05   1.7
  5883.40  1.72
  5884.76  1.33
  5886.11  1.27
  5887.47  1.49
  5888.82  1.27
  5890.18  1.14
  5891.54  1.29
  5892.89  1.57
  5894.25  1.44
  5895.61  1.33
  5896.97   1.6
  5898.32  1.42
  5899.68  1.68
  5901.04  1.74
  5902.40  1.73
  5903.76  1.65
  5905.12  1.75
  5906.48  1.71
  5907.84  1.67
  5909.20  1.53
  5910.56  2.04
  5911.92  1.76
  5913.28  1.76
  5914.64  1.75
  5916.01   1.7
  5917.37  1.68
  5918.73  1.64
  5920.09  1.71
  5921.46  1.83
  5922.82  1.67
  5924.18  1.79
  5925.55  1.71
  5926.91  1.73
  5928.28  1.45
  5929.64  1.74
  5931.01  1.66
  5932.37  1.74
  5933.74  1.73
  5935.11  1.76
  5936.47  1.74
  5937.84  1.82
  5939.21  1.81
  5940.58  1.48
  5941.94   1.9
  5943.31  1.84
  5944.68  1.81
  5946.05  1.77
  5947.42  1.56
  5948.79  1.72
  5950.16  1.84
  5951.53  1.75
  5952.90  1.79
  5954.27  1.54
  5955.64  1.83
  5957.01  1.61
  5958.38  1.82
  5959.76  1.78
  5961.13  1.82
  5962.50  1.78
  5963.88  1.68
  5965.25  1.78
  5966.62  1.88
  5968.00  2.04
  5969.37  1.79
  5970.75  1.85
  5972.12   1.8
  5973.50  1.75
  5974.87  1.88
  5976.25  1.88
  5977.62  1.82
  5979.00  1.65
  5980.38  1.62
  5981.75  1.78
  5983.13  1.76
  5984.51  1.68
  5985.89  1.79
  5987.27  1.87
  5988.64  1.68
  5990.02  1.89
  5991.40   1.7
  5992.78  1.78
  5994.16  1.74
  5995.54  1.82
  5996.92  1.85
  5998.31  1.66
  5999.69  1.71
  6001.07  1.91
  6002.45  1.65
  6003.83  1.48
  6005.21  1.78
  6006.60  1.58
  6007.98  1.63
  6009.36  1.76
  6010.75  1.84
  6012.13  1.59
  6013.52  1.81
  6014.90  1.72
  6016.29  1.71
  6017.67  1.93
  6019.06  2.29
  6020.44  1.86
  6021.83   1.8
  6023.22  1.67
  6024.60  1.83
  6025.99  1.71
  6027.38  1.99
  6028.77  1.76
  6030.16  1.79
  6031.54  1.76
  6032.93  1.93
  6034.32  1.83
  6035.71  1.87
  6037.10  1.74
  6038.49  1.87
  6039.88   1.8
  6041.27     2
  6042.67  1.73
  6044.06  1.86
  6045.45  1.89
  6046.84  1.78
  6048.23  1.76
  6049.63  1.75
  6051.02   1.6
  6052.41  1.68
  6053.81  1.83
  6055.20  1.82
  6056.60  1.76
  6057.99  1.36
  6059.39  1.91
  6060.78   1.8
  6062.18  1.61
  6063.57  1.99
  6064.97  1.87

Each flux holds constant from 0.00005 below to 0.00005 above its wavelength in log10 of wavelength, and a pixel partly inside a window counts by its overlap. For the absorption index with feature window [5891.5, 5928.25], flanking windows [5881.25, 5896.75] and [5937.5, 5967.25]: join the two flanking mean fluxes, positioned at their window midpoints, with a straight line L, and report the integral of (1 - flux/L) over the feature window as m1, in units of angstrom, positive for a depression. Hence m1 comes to -3.3 angstrom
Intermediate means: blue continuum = 1.42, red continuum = 1.75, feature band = 1.67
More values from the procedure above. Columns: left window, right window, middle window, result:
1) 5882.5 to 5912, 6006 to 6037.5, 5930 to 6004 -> -3.2 angstrom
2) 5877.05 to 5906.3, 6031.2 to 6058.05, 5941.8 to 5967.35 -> -1.8 angstrom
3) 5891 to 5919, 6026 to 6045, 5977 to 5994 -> 0.1 angstrom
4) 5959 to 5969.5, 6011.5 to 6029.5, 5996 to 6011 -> 0.9 angstrom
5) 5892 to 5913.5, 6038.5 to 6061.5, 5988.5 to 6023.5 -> -0.6 angstrom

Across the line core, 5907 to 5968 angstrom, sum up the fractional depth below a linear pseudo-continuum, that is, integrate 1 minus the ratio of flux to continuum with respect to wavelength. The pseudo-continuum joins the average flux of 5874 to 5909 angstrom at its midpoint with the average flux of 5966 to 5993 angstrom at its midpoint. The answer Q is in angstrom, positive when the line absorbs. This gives -2.0 angstrom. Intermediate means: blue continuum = 1.57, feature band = 1.74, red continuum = 1.79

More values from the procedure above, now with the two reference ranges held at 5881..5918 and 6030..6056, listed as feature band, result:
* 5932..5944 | -0.9 angstrom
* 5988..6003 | -0.3 angstrom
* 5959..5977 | -1.4 angstrom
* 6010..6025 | -0.5 angstrom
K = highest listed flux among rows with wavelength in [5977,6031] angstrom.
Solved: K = 2.29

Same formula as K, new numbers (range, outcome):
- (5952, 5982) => 2.04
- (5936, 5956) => 1.9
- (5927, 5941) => 1.82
